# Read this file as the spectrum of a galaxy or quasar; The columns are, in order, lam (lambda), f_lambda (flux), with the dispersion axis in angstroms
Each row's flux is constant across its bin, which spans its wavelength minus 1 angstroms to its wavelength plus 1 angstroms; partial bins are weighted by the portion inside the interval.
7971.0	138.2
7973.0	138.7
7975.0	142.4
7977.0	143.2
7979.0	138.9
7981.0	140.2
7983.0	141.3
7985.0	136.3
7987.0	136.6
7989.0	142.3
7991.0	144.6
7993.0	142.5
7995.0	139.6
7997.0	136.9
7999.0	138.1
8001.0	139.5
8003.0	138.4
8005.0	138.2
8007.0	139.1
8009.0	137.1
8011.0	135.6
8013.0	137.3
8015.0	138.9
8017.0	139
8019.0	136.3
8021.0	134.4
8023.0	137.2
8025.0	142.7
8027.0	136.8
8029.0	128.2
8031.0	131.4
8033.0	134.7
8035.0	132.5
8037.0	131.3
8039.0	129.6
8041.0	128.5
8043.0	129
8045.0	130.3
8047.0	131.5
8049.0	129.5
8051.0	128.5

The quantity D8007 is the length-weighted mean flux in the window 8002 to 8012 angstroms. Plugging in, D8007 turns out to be 138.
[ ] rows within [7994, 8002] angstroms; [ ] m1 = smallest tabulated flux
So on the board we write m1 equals 136.9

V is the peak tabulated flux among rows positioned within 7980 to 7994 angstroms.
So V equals 144.6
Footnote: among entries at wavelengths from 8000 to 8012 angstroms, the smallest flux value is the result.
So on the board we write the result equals 135.6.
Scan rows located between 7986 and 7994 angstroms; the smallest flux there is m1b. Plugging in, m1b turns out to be 136.6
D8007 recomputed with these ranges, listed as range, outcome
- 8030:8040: 132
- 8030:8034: 133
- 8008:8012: 136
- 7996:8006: 138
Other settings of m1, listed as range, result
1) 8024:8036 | 128.2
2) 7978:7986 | 136.3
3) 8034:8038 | 131.3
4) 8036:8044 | 128.5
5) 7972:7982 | 138.7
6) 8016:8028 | 134.4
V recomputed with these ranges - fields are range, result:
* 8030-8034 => 134.7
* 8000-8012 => 139.5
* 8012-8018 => 139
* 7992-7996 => 142.5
